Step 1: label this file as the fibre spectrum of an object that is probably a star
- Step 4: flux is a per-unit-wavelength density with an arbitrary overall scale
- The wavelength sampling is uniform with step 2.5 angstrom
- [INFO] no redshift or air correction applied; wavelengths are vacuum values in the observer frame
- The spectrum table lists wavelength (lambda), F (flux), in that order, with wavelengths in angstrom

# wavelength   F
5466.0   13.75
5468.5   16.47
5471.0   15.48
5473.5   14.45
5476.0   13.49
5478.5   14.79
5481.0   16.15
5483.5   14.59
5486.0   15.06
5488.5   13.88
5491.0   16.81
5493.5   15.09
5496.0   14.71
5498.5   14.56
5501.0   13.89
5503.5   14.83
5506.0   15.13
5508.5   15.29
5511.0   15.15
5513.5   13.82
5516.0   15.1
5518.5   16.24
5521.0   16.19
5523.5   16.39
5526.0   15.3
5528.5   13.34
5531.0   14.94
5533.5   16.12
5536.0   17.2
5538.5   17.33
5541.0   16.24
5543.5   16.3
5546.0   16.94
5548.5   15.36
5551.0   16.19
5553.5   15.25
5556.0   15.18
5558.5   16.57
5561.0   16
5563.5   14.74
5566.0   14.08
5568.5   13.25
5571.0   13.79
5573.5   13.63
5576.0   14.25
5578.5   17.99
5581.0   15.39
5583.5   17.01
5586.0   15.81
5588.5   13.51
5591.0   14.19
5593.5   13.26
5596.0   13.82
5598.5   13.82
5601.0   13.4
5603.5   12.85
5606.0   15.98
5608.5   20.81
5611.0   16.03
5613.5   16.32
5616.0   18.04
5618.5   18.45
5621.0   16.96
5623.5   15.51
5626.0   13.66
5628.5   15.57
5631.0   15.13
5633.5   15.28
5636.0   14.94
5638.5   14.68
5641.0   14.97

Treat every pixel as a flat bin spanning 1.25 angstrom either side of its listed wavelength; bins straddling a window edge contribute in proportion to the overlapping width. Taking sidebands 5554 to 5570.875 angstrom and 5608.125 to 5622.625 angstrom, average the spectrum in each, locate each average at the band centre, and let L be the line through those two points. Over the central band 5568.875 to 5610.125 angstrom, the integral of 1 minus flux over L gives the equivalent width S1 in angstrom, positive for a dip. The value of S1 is 3.3 angstrom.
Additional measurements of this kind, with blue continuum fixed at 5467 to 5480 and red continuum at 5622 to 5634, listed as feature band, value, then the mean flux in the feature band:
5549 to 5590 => -0.4 angstrom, 15.2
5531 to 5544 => -1.3 angstrom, 16.5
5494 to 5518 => 0.3 angstrom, 14.8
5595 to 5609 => 0.2 angstrom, 14.8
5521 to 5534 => -0.2 angstrom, 15.3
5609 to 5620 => -1.8 angstrom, 17.4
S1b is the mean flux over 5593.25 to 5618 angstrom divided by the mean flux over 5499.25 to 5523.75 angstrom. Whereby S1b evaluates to 1.0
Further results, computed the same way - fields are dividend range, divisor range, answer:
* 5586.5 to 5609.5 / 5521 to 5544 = 0.92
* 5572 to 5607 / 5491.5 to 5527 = 0.96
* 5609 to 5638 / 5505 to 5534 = 1.06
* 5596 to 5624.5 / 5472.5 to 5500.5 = 1.08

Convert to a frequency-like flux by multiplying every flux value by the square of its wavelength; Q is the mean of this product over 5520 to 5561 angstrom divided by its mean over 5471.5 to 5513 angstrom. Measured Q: 1.1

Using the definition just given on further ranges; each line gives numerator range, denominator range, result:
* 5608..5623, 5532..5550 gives 1.09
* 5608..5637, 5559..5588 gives 1.10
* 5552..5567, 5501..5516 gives 1.06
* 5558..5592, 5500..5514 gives 1.04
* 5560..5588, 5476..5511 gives 1.04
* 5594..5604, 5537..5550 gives 0.84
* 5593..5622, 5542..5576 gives 1.07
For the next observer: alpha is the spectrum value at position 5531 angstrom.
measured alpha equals 14.94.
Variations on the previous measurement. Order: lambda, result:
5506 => 15.13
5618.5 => 18.45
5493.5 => 15.09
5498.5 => 14.56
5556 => 15.18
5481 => 16.15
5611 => 16.03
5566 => 14.08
